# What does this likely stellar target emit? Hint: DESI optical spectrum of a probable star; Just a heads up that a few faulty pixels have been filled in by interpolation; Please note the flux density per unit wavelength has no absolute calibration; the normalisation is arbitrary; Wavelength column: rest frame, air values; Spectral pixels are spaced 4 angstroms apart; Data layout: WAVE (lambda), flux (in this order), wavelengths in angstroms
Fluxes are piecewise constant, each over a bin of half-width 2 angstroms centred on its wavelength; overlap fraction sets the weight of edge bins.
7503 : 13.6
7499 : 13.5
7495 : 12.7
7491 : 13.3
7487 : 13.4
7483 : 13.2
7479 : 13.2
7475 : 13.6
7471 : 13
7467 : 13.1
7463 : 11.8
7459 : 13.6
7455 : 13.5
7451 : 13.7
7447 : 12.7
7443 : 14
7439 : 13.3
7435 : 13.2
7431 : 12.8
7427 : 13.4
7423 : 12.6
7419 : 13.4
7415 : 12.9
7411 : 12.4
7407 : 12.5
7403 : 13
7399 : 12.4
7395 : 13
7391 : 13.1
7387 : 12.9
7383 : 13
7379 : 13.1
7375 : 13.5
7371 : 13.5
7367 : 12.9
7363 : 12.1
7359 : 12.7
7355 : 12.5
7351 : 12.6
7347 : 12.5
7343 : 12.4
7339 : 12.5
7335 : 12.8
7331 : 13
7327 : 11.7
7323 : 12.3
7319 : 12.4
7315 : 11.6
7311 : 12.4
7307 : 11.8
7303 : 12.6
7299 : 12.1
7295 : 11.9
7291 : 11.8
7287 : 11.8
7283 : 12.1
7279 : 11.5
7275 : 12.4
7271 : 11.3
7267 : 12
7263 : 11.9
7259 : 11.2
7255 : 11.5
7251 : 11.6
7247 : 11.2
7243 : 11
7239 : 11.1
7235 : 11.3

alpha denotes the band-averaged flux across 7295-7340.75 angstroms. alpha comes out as 12.3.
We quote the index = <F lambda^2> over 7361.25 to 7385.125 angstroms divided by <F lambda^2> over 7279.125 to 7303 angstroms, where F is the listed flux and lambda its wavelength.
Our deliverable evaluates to 1.11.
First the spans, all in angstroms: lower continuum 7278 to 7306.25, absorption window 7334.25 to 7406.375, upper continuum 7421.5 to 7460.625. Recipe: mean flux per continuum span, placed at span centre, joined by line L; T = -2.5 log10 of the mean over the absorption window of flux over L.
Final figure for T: -0.011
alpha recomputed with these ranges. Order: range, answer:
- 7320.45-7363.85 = 12.5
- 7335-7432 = 12.8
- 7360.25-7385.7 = 13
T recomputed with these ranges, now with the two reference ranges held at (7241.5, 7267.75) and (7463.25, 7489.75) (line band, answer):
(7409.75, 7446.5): -0.027 mag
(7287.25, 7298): -0.010 mag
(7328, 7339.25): -0.056 mag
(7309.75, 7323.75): -0.019 mag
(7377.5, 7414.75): -0.024 mag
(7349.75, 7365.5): -0.020 mag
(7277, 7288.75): -0.011 mag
